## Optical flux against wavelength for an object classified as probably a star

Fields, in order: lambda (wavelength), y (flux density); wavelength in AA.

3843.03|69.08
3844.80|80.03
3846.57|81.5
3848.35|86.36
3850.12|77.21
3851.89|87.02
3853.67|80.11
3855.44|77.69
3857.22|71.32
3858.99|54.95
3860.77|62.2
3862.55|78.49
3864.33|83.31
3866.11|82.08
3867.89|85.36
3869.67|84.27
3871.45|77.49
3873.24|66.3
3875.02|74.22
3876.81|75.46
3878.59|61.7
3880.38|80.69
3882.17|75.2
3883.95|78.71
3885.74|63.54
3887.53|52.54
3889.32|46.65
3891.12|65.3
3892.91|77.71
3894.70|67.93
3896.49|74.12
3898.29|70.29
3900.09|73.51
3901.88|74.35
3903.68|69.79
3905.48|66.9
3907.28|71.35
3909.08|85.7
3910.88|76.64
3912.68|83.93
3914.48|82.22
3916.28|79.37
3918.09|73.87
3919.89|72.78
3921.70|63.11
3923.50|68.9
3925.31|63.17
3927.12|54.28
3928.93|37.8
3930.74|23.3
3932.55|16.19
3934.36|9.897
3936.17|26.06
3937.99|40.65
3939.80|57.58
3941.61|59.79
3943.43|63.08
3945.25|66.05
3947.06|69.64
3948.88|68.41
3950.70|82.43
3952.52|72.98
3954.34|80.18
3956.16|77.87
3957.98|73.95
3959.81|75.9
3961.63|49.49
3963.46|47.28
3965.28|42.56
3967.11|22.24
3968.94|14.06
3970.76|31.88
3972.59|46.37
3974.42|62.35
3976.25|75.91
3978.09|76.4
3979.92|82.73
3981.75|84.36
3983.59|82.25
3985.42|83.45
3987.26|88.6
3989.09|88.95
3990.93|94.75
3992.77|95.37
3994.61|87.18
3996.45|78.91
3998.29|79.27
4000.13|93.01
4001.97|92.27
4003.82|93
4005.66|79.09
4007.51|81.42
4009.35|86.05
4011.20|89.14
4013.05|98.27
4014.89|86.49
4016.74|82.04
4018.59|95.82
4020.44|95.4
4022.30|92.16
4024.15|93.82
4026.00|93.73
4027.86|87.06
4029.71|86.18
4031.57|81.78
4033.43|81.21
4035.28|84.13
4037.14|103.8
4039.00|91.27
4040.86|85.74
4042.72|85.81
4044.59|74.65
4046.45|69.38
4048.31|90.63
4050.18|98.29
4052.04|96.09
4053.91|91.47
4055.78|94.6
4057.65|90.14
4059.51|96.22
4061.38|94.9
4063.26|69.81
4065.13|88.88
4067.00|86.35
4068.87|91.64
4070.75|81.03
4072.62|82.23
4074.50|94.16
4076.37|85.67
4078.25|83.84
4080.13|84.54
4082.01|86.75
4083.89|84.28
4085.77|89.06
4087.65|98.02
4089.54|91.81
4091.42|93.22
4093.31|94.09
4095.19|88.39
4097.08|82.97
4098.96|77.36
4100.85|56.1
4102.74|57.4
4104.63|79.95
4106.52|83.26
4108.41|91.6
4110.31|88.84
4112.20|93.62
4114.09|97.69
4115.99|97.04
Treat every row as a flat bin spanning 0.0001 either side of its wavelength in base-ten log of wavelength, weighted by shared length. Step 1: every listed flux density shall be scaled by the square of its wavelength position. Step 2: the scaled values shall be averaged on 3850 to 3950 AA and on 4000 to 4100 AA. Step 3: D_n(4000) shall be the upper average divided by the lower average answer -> 1.43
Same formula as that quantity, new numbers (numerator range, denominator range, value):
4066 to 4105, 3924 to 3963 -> 1.62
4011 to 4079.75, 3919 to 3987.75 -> 1.59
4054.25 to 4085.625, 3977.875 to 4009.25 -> 1.05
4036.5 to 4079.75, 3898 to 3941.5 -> 1.58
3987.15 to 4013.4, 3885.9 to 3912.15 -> 1.33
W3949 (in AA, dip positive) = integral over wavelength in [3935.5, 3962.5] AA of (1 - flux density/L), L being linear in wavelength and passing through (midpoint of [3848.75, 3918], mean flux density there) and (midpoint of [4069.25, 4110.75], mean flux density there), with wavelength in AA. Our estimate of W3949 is 4.4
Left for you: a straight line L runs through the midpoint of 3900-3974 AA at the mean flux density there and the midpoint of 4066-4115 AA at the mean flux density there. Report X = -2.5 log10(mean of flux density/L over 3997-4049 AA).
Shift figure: -0.19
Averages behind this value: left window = 58.7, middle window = 87.5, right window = 85.5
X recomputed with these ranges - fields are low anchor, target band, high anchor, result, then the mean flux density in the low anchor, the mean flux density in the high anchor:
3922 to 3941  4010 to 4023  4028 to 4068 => -0.21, 40.8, 87.7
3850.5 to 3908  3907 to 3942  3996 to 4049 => 0.32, 72.2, 87.4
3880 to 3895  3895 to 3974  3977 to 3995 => 0.26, 67.1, 86.3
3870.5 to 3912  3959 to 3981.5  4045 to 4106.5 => 0.41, 70.8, 85.8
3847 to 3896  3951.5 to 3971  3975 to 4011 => 0.44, 73.2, 85.3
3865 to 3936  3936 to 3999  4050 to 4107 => 0.11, 66.4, 86.1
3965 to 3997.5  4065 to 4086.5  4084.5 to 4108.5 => -0.08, 69.4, 83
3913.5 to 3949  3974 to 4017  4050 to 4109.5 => -0.24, 54.6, 86.2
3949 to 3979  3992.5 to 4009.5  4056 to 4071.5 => -0.24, 58.5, 87.8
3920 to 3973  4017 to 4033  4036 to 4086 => -0.18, 52.3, 87.8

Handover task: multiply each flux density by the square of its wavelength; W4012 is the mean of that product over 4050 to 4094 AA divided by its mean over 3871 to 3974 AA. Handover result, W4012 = 1.6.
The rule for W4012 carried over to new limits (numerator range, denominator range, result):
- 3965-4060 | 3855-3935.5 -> 1.30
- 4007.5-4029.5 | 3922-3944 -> 2.16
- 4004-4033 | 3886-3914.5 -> 1.33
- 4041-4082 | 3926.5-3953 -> 1.87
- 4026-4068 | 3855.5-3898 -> 1.34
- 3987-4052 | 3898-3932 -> 1.38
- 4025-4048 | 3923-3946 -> 2.02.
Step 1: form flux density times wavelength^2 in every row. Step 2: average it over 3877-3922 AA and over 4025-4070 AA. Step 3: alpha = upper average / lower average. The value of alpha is 1.3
